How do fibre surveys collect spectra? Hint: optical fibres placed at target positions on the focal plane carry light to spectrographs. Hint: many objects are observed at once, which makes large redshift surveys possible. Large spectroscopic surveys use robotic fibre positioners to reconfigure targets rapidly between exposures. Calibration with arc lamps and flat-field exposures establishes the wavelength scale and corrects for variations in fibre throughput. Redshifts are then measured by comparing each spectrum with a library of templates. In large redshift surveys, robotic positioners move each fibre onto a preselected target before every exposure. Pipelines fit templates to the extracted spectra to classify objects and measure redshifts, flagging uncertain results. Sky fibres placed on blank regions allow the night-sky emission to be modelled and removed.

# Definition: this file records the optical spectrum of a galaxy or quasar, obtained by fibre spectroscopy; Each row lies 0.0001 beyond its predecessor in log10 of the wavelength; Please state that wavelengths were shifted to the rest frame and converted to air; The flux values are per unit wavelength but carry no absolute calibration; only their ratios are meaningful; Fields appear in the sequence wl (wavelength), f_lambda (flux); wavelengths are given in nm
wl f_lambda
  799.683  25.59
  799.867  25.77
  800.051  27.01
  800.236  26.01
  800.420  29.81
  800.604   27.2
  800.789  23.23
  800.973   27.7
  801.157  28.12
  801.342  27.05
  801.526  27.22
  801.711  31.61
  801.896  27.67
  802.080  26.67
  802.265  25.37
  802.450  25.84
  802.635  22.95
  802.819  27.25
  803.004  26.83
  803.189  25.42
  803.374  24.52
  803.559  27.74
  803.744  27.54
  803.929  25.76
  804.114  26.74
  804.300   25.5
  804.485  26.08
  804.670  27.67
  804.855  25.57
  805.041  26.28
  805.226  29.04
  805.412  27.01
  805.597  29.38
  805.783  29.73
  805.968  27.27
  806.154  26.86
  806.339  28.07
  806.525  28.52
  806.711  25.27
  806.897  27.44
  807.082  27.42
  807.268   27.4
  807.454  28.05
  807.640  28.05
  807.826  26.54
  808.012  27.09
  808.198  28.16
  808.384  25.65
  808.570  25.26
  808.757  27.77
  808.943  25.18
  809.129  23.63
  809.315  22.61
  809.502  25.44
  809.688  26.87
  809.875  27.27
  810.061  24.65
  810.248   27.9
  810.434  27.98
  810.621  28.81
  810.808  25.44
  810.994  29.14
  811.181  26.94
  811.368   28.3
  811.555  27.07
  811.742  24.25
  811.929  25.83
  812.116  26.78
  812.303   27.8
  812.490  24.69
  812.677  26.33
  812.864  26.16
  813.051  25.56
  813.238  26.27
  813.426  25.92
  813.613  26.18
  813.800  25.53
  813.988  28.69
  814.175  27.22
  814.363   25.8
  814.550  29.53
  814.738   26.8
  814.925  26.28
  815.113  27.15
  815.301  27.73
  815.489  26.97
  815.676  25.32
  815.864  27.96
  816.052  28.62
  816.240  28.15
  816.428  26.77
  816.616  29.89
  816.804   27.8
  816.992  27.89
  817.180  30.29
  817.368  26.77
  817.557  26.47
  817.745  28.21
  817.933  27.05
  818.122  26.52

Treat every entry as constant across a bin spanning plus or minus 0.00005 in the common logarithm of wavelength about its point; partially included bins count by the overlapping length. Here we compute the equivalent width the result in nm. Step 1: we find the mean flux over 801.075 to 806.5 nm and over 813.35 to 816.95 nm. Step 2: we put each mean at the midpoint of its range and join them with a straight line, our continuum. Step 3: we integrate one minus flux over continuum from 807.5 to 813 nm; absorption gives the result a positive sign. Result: 0.141 nm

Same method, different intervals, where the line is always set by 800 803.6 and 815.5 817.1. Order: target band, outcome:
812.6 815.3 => 0.09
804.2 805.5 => 0.01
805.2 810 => 0.04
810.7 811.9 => 0.03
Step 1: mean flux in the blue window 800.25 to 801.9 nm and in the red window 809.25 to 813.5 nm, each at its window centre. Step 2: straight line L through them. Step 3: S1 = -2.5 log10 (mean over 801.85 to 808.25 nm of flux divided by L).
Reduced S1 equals 0.01 mag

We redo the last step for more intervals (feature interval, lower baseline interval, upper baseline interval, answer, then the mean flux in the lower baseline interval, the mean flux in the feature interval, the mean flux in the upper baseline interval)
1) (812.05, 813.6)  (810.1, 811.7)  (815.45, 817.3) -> 0.059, 27.5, 26.2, 28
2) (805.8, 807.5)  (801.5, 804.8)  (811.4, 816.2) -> -0.035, 26.6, 27.5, 26.7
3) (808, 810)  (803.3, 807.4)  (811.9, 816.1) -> 0.047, 27.1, 25.8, 26.7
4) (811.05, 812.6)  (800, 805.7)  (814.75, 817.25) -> 0.037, 26.8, 26.5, 27.7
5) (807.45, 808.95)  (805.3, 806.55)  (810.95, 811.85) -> 0.030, 28.1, 26.9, 27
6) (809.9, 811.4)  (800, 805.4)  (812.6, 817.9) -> -0.012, 26.7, 27.4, 27.2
